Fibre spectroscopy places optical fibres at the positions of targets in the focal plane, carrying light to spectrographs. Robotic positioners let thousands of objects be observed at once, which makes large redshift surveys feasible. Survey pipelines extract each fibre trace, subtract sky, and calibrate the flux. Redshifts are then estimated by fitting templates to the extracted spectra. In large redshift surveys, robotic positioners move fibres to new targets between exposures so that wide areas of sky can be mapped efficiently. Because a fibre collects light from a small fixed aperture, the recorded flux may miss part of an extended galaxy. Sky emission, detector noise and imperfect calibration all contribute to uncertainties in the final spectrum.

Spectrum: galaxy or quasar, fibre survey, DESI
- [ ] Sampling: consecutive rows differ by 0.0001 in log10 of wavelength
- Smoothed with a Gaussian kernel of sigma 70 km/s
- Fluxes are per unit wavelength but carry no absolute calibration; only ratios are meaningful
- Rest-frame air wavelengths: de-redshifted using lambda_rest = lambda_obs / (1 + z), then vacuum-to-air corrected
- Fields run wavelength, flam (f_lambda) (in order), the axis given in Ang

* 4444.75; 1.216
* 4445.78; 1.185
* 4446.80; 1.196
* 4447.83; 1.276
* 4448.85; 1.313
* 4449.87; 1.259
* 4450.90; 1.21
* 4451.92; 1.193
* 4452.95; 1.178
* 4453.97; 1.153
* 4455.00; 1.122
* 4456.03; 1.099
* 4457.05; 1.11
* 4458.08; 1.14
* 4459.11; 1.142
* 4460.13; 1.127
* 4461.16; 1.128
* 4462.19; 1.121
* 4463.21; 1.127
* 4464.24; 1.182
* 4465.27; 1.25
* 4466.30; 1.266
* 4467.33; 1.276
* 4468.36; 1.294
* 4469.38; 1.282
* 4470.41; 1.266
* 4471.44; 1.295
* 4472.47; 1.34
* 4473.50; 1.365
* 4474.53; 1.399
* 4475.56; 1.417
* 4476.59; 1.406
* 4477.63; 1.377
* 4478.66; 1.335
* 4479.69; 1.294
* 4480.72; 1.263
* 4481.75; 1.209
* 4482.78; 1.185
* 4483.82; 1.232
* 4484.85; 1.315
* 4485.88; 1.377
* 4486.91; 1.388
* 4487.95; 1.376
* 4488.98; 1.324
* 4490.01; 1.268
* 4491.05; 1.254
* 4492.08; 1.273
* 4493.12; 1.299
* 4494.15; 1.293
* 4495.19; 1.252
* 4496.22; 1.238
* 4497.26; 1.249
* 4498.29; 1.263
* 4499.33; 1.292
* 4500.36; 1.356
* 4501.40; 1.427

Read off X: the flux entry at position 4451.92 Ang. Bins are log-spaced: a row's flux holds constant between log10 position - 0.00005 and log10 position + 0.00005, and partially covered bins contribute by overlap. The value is 1.193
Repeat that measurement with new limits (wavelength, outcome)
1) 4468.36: 1.294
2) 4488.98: 1.324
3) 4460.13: 1.127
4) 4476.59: 1.406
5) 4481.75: 1.209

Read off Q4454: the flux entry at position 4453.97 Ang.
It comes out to 1.153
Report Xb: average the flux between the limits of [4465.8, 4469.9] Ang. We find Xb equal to 1.28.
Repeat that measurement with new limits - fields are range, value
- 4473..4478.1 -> 1.39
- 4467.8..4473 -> 1.3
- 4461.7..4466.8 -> 1.19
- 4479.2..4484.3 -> 1.24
